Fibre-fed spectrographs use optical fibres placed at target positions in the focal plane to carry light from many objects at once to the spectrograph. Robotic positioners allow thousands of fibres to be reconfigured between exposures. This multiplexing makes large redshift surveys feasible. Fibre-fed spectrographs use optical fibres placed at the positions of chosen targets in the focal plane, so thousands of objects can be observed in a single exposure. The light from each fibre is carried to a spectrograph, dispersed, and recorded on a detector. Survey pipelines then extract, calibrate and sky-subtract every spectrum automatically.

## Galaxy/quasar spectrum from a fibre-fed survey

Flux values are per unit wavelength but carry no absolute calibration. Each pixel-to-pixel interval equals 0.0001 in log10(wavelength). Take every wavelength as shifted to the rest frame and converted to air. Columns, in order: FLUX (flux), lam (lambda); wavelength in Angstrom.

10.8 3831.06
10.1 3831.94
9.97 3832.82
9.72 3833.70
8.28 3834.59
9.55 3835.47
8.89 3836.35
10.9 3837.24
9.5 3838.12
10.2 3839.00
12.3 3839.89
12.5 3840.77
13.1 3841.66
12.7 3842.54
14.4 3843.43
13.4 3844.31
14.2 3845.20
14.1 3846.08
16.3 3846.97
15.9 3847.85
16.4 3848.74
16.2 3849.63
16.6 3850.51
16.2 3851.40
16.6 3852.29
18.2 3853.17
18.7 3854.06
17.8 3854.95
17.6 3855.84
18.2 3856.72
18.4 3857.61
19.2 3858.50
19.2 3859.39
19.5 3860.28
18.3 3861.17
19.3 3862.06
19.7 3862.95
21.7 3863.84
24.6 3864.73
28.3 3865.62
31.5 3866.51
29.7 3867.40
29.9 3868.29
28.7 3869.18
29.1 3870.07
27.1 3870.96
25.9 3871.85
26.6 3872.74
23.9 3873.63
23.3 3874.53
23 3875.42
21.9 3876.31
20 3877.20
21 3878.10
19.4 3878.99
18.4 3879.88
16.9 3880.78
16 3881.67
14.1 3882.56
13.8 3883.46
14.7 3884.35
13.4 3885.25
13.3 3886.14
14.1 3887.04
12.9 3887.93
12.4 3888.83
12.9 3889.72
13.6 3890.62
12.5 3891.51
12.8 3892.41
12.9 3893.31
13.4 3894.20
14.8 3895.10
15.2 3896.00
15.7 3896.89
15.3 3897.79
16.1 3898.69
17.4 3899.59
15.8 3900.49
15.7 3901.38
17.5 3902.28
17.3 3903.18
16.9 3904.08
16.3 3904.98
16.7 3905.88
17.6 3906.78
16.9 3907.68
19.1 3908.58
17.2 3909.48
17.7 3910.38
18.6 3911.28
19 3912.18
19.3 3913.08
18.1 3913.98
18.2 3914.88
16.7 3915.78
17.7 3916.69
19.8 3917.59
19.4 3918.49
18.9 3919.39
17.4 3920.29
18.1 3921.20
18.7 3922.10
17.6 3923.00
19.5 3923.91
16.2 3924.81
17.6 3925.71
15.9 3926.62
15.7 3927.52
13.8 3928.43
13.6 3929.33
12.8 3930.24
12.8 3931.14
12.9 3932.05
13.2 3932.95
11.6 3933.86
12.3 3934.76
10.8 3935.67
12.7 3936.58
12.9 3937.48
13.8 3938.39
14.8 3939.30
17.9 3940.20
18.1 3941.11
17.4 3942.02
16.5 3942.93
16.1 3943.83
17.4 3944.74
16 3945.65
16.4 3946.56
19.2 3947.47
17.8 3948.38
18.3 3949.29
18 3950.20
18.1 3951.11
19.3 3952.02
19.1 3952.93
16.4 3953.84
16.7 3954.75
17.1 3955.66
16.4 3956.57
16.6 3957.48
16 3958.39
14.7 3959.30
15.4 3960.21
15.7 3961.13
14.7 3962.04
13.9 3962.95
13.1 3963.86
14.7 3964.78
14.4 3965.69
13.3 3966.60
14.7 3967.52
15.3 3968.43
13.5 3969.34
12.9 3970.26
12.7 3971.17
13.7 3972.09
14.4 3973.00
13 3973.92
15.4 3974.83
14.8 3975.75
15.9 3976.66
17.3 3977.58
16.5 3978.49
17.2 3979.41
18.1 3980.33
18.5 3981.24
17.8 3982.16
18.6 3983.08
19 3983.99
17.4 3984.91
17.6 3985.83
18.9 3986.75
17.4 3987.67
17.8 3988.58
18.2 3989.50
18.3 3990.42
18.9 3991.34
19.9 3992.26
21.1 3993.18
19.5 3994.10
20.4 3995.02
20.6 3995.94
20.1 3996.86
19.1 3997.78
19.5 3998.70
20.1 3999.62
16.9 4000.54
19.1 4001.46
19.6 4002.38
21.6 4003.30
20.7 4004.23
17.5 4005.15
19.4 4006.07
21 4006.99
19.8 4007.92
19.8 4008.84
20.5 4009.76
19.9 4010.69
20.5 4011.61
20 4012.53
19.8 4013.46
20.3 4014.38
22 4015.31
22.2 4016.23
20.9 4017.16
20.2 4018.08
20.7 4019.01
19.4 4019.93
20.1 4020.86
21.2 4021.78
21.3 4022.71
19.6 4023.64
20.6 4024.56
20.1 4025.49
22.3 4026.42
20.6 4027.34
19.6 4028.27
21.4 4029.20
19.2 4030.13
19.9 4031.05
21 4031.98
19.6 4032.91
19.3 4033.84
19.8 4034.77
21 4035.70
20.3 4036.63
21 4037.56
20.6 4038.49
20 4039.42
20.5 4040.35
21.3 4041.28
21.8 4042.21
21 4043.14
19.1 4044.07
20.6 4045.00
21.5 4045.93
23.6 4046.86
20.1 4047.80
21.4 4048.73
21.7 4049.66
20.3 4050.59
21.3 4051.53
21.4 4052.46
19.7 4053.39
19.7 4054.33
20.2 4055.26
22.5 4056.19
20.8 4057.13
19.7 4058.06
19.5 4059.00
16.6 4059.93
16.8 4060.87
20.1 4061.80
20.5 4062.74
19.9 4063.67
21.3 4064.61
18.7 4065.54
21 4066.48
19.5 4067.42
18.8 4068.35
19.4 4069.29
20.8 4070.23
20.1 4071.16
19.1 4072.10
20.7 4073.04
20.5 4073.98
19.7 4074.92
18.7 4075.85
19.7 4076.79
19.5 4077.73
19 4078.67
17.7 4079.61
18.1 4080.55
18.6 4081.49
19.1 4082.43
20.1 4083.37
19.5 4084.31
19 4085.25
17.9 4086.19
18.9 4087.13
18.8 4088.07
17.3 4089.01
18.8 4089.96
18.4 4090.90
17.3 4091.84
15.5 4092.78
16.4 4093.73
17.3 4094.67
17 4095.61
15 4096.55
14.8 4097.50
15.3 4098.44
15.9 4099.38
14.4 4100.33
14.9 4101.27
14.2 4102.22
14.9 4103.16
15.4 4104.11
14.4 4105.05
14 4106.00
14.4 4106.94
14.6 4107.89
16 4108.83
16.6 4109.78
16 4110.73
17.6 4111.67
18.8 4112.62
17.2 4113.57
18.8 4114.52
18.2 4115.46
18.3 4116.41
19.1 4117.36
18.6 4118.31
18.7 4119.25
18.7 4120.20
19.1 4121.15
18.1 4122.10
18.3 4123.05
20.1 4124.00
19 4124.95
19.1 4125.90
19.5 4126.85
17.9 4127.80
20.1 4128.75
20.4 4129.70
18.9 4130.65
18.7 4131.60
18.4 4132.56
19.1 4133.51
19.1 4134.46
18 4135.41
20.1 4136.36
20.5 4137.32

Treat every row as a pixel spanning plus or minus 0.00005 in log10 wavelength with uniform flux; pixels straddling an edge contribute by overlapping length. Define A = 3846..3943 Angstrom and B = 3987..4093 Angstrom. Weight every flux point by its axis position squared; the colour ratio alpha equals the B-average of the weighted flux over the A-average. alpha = 1.21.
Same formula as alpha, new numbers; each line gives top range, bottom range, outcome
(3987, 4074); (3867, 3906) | 1.20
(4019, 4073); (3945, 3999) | 1.25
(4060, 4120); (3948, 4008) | 1.09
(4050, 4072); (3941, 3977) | 1.33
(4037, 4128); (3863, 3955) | 1.15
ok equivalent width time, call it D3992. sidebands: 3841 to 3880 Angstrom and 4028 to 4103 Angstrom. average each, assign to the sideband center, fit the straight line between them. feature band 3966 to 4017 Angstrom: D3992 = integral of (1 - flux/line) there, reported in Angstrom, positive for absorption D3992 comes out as 3.8 Angstrom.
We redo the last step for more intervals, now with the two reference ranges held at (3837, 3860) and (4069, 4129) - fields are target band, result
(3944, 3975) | 1.4 Angstrom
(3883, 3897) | 2.0 Angstrom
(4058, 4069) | -1.2 Angstrom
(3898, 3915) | -1.5 Angstrom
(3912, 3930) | -1.6 Angstrom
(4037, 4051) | -3.0 Angstrom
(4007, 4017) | -2.1 Angstrom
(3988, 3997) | -1.4 Angstrom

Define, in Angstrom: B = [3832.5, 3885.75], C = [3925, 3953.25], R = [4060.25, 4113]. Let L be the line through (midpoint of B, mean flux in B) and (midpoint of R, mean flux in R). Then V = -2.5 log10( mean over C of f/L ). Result 0.16 mag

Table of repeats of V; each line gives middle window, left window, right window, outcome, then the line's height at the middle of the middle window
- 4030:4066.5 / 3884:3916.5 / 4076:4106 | -0.21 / 16.9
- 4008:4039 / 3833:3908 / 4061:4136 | -0.15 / 17.8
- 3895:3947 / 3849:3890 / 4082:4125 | 0.19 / 19.4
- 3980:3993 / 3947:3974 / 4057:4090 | -0.12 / 16.5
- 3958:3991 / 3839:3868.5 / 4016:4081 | 0.22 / 19.5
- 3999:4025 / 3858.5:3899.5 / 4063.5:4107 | -0.10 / 18.4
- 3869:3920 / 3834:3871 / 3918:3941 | -0.08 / 16.4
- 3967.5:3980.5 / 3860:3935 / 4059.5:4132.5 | 0.20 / 18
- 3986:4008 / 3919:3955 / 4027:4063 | -0.05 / 18.5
